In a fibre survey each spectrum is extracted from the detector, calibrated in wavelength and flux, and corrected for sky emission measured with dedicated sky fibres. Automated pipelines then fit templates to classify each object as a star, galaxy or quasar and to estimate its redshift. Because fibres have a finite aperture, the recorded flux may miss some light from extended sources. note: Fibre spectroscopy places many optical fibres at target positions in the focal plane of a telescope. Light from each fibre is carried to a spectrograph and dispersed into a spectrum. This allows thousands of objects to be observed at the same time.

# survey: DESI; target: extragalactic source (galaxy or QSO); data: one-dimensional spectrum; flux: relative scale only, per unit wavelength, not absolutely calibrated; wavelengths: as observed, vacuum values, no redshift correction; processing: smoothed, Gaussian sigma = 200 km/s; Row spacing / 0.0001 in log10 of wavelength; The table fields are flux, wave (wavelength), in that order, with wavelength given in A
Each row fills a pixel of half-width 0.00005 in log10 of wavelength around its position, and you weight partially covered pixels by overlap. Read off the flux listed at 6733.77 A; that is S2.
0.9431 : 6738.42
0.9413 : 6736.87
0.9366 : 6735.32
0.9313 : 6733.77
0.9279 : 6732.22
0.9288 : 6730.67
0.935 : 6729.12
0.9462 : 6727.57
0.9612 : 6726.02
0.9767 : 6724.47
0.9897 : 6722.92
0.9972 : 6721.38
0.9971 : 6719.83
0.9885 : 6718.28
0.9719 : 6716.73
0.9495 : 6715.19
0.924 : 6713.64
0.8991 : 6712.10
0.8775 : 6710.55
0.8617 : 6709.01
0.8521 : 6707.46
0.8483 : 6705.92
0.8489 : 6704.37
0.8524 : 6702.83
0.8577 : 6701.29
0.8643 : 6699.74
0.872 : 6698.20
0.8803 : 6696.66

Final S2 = 0.9313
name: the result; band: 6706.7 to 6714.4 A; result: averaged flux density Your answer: 0.883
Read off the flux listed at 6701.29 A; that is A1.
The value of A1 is 0.8577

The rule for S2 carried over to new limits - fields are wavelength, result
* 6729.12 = 0.935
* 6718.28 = 0.9885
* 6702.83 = 0.8524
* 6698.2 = 0.872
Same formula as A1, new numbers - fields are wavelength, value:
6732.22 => 0.9279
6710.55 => 0.8775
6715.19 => 0.9495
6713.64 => 0.924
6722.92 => 0.9897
